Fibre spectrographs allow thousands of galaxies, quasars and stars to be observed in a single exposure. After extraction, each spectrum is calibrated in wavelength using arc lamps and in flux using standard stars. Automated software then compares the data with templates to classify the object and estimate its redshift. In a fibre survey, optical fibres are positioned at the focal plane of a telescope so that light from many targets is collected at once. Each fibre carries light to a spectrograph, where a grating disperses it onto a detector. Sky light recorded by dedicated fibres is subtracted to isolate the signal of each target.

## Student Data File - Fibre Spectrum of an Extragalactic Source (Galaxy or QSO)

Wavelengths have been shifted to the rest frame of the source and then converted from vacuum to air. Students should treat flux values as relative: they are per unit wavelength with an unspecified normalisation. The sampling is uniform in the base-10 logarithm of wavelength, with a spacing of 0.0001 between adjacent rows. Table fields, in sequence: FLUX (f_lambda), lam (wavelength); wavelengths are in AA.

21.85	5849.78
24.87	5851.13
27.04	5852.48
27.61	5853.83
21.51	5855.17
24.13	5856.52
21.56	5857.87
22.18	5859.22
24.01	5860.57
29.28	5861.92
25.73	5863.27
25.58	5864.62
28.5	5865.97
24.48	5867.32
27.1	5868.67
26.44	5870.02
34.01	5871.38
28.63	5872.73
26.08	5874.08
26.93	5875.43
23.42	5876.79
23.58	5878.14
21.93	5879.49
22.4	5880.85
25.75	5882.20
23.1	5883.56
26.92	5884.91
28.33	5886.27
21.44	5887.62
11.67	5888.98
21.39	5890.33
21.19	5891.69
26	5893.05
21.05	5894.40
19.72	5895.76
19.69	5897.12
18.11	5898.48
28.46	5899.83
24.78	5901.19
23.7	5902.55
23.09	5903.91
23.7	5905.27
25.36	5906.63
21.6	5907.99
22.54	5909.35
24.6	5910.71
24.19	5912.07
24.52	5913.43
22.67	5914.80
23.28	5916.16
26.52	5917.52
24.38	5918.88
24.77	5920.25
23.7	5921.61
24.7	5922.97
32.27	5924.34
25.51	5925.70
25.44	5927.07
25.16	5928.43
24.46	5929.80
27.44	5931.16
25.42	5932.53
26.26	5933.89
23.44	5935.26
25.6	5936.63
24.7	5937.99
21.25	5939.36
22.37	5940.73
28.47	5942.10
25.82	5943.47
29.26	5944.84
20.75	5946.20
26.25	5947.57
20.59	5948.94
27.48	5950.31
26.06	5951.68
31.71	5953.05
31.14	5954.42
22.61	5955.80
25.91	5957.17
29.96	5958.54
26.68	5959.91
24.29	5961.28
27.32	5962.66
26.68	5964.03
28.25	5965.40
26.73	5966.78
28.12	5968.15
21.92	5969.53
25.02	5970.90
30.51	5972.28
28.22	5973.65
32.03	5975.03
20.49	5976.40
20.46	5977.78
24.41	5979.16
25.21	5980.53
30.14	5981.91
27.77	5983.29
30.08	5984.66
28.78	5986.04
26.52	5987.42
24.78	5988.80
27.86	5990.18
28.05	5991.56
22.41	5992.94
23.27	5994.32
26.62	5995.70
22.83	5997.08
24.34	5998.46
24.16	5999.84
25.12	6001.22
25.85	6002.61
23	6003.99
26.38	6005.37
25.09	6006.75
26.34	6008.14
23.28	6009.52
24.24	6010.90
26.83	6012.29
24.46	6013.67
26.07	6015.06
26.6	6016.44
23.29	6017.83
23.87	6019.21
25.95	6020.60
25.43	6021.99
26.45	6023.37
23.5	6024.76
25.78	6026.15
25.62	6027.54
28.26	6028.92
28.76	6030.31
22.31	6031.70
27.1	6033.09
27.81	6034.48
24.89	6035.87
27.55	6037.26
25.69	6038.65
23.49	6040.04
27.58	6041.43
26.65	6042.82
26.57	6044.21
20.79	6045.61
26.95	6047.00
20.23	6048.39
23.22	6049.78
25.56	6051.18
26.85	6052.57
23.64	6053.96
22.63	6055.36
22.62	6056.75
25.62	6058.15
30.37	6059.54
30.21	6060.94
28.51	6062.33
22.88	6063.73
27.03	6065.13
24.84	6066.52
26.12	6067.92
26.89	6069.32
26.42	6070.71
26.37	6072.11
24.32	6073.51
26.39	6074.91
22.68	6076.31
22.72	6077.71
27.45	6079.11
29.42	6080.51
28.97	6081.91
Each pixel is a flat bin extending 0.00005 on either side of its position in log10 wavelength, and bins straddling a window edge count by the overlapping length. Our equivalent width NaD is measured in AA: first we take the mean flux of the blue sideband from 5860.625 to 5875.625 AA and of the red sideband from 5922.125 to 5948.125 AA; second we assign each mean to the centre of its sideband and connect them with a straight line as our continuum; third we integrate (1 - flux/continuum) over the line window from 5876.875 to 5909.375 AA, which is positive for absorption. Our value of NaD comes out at 4.8 AA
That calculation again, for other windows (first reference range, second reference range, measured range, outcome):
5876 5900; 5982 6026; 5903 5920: -0.67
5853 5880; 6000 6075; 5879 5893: 1.68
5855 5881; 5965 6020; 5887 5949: 4.11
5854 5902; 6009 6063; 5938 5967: -1.53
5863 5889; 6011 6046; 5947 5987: -1.80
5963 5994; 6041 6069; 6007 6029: 0.58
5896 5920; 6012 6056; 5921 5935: -1.26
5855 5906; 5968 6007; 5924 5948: -0.43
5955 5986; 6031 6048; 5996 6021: 1.05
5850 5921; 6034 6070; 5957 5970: -0.97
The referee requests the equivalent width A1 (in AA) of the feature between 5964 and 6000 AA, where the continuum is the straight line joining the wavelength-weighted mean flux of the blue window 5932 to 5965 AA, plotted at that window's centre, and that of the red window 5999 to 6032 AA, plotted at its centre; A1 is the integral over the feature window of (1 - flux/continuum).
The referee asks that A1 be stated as -0.8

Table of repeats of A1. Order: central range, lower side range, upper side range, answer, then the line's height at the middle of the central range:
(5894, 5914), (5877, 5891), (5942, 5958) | 0.6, 23.8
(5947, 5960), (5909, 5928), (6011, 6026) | -0.9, 25.1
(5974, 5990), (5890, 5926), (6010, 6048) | -1.0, 24.9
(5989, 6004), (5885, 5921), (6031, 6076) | -0.2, 24.6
